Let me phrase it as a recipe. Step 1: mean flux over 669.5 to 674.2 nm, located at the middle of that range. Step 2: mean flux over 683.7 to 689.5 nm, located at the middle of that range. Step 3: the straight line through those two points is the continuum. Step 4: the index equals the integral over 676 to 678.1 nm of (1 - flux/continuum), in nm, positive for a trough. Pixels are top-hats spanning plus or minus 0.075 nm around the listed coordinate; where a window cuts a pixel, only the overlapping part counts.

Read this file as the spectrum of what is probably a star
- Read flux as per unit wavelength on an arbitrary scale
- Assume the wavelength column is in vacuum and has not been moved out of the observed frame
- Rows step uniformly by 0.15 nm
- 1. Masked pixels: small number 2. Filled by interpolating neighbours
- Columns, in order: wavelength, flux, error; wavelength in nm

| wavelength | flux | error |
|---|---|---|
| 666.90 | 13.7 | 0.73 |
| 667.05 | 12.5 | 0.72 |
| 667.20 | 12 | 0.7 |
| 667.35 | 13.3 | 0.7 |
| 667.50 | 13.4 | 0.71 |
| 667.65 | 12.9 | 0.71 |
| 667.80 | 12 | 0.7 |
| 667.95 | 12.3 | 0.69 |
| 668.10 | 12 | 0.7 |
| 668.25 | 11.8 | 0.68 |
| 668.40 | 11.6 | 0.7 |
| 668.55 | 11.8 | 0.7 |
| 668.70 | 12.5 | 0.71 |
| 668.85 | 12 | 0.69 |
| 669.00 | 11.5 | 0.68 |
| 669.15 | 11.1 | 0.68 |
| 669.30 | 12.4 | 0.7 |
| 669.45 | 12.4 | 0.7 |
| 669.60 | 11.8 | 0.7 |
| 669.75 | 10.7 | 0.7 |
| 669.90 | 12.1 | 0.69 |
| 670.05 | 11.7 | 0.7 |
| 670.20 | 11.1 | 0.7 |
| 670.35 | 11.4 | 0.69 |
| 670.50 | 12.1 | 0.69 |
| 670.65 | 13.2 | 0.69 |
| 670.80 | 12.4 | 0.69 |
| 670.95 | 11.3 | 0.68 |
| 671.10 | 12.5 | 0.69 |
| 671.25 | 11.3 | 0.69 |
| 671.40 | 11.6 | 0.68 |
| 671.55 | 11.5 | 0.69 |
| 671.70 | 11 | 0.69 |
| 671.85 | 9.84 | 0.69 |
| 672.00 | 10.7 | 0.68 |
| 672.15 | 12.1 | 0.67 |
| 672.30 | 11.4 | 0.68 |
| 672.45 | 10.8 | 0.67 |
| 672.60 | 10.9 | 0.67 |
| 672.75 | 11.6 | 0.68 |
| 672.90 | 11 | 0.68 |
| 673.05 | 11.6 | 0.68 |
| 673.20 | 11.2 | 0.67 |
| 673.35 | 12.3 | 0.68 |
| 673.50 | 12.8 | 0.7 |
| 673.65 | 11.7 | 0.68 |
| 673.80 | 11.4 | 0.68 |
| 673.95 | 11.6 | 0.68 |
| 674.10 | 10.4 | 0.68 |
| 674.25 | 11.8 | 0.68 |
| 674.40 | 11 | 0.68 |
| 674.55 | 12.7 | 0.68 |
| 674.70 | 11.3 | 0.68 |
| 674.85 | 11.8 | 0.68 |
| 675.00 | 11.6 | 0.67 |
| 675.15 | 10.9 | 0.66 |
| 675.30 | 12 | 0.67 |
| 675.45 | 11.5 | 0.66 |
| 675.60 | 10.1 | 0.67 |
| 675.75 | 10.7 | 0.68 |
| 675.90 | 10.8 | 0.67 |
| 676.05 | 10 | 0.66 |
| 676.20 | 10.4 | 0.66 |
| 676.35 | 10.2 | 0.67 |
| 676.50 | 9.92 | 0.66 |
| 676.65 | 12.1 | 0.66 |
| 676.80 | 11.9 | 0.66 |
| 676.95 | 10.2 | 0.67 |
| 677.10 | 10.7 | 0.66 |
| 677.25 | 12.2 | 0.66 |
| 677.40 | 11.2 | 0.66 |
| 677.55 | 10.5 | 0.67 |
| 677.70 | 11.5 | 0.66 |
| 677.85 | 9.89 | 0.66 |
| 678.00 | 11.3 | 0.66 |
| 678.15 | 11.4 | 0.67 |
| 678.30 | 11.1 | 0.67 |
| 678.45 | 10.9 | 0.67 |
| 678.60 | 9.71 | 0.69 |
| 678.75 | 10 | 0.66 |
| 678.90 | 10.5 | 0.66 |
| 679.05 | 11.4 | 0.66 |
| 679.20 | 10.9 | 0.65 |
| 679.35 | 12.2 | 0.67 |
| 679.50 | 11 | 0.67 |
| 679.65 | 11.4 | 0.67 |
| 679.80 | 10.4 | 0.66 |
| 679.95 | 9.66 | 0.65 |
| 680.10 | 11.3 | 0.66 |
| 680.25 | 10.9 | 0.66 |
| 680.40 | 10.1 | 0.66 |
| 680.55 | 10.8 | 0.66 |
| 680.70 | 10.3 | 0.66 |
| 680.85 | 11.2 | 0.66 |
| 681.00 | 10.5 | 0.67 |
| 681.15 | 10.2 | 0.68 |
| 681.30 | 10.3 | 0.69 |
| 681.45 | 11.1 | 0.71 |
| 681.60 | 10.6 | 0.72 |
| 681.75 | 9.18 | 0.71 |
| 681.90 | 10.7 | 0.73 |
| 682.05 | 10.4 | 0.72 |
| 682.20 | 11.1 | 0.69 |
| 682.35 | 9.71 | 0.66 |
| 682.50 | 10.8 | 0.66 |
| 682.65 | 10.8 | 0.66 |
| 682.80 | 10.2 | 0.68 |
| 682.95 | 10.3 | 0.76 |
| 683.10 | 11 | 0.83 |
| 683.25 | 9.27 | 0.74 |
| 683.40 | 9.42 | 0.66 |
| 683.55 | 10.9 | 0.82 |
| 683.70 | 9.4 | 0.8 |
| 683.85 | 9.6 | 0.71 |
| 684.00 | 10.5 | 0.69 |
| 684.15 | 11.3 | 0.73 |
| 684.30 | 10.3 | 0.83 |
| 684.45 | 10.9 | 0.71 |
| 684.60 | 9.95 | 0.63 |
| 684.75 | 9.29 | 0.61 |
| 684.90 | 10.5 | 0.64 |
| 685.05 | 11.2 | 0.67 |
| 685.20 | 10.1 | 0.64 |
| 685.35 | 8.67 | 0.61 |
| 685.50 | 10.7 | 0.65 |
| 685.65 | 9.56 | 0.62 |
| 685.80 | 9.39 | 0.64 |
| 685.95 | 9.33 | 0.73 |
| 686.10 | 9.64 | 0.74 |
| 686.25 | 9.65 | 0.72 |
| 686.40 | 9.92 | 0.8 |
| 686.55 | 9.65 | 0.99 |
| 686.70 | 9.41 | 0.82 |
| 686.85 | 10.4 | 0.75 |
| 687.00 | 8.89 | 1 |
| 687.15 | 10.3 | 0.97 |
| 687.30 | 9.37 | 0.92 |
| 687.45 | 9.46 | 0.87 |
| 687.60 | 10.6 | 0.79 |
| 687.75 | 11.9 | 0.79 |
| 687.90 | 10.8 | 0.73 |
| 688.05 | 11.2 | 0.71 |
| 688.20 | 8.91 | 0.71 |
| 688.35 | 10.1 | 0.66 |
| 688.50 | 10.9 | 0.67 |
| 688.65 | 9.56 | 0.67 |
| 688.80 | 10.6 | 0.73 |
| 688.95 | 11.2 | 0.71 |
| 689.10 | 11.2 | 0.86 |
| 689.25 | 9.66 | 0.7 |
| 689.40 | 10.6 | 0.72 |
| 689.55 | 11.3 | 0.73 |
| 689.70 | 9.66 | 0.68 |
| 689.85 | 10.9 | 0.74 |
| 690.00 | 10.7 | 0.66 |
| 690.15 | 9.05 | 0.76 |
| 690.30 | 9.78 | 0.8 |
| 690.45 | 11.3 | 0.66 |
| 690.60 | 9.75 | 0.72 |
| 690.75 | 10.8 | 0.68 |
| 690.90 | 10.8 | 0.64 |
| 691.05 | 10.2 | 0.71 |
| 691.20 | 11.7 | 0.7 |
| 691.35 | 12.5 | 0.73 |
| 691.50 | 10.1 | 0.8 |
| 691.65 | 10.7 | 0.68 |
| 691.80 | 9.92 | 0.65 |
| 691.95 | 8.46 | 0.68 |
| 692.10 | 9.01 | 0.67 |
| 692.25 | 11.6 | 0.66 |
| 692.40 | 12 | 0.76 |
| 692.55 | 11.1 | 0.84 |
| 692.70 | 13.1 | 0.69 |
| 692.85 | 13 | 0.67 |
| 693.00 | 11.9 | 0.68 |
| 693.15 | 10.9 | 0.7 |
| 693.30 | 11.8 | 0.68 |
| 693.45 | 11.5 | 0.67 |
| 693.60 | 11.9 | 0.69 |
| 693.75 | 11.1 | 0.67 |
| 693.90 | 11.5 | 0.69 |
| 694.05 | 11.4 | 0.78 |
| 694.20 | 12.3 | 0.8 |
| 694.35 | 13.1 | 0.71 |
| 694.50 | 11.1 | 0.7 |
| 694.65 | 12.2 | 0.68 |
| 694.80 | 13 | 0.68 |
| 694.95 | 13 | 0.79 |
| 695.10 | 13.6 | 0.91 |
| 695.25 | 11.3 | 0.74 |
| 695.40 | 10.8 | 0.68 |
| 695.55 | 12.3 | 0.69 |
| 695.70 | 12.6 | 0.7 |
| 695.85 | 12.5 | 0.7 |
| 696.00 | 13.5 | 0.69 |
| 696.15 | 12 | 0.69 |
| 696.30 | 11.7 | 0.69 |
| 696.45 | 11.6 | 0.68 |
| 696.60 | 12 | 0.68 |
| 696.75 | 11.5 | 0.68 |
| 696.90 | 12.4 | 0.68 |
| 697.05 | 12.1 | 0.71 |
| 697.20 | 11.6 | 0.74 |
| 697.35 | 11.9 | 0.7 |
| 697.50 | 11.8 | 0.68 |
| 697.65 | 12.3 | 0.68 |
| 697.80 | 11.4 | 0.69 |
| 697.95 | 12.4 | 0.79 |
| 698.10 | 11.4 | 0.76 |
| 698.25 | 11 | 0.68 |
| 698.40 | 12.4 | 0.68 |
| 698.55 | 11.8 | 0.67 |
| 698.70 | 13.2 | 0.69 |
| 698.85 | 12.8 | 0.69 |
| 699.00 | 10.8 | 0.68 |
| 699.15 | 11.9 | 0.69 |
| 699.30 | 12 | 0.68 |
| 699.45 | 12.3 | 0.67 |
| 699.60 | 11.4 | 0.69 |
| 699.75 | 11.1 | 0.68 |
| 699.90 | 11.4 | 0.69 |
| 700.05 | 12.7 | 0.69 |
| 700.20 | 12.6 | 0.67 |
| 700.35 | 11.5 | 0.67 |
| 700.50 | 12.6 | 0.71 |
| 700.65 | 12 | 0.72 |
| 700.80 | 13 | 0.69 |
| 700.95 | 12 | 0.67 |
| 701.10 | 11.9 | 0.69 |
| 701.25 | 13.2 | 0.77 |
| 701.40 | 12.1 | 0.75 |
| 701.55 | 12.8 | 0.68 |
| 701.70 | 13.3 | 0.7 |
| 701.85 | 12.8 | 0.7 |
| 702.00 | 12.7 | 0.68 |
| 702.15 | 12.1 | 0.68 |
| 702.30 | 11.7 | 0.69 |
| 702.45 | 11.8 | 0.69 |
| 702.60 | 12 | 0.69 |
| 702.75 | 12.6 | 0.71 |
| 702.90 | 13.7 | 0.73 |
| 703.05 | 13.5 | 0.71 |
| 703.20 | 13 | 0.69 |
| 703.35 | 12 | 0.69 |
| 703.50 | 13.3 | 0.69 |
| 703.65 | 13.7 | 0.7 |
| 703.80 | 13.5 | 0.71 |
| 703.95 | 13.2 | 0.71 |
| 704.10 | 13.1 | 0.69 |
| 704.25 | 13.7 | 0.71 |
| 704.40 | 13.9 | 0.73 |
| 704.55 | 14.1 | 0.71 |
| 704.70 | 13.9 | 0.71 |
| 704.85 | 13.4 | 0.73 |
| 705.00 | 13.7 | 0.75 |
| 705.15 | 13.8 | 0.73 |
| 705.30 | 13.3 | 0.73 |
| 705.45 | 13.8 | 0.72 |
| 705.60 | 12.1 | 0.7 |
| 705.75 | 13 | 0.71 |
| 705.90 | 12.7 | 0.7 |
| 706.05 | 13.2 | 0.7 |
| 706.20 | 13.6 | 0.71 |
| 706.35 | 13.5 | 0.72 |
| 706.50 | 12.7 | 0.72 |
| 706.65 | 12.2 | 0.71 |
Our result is 0.03 nm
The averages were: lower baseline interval 11.5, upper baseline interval 10.1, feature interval 10.9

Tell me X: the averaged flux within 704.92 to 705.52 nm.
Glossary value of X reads 13.6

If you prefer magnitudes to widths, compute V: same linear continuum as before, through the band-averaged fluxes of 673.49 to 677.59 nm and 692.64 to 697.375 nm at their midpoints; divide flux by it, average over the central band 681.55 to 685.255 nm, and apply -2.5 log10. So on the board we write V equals 0.12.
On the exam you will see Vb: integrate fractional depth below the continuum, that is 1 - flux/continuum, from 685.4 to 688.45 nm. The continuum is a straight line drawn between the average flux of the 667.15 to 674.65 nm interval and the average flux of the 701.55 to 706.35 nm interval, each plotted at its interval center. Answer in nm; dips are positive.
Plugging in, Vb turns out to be 0.60 nm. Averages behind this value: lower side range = 11.7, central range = 9.96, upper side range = 13.1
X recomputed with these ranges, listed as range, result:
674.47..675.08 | 11.8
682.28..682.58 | 10.3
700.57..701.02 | 12.3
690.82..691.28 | 10.9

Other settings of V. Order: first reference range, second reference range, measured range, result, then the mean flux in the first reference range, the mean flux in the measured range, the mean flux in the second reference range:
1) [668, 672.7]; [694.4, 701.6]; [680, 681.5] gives 0.11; 11.6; 10.6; 12.1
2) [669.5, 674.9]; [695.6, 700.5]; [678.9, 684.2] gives 0.11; 11.5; 10.5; 12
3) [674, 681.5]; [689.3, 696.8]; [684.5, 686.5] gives 0.14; 10.9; 9.85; 11.4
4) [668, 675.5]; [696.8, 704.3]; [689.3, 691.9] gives 0.15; 11.6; 10.5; 12.3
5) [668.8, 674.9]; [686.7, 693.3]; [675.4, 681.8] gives 0.05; 11.6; 10.8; 10.6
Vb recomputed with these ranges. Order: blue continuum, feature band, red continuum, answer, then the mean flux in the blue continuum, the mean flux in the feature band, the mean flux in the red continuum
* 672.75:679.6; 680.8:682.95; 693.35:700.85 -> 0.17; 11.1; 10.5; 12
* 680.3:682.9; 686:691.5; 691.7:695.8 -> 0.42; 10.5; 10.3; 11.7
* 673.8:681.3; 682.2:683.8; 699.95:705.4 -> 0.16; 10.9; 10.2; 12.9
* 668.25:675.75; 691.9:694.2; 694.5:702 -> 0.12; 11.6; 11.4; 12.1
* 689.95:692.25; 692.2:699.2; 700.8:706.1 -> -0.42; 10.4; 12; 13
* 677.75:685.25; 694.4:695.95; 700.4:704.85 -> -0.03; 10.5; 12.3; 12.9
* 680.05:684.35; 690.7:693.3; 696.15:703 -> 0.07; 10.4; 11.1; 12.1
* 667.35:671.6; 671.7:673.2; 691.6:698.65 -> 0.11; 12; 11.1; 11.8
